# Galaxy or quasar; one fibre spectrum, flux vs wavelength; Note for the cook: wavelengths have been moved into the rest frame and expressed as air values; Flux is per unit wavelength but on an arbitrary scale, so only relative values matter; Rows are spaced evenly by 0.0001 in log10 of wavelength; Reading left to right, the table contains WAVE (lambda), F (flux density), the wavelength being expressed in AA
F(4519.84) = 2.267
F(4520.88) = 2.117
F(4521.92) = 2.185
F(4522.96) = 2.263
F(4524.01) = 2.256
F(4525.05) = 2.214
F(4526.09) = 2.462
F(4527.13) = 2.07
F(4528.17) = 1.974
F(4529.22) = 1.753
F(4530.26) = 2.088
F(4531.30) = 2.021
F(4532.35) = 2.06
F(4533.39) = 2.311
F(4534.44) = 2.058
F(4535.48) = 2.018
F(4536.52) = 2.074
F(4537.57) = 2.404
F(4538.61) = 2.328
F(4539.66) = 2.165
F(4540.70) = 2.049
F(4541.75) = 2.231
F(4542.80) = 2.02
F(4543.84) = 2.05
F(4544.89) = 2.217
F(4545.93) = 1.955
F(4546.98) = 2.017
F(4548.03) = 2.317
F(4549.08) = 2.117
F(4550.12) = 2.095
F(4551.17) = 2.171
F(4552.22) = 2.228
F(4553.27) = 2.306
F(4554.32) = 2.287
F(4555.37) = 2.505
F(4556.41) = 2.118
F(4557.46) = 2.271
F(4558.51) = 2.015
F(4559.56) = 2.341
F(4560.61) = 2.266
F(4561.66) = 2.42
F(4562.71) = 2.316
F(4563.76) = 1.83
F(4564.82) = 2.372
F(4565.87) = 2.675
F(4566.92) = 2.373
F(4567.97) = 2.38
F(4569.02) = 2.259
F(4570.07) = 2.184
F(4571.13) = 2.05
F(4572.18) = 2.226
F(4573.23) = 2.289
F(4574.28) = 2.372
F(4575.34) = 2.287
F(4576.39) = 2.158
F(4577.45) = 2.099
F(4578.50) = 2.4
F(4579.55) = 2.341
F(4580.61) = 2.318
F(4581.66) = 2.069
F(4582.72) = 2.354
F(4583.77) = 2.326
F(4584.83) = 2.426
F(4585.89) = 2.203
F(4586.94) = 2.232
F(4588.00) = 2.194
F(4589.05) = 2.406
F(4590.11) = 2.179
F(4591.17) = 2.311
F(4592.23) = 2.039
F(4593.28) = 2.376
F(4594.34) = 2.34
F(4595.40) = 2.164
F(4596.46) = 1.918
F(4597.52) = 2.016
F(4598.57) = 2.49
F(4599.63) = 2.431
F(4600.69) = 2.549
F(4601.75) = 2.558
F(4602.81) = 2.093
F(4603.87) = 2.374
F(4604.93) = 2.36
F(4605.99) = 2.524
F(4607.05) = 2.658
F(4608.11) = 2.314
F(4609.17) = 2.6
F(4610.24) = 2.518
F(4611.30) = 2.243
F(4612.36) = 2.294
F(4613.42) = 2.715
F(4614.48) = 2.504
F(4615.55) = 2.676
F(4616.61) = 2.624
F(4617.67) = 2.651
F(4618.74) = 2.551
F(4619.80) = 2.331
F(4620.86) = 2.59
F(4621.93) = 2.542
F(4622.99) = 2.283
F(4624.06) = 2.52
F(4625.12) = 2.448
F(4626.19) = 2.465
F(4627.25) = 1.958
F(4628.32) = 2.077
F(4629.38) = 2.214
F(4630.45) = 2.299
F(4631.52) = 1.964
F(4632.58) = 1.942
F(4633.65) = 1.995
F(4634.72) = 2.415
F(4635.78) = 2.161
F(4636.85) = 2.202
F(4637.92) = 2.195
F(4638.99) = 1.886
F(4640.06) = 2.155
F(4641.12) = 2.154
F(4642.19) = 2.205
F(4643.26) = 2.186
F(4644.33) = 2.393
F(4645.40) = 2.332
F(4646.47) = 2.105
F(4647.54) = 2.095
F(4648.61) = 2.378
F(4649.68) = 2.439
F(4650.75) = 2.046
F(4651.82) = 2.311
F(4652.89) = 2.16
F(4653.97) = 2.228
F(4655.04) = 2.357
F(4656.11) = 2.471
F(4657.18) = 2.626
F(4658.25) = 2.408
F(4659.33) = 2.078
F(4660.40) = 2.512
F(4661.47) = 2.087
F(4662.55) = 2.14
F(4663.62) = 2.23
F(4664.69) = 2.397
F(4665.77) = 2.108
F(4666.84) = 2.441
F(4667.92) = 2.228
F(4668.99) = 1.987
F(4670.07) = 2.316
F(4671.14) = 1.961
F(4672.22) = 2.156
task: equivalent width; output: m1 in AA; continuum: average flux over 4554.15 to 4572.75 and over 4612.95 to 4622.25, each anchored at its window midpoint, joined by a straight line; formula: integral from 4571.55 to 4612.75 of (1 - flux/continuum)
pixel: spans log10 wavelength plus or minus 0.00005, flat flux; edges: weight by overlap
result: 2.1 AA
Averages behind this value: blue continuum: 2.27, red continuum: 2.57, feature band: 2.31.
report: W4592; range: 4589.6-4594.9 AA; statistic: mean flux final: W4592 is 2.25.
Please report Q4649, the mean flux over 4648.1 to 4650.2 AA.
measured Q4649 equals 2.41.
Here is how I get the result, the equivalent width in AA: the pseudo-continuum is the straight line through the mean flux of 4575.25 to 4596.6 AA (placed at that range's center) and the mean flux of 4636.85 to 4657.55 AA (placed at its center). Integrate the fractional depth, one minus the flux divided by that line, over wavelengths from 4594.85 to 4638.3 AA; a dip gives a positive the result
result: -2.0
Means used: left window 2.25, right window 2.24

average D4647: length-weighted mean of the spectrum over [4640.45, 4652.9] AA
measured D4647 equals 2.24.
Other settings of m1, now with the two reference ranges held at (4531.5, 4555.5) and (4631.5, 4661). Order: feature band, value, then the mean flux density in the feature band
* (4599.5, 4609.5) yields -1.08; 2.44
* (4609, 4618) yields -1.30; 2.53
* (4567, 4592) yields -0.84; 2.26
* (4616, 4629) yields -1.18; 2.42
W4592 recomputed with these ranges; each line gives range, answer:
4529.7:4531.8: 2.06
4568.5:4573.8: 2.2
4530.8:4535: 2.11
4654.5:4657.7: 2.49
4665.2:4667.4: 2.27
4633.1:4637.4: 2.19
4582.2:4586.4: 2.33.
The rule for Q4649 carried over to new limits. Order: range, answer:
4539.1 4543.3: 2.11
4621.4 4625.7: 2.45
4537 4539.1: 2.36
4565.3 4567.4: 2.53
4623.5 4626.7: 2.47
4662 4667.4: 2.26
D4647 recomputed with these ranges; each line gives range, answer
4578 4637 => 2.34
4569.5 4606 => 2.27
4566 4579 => 2.27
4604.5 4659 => 2.33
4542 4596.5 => 2.24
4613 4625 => 2.54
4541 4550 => 2.11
